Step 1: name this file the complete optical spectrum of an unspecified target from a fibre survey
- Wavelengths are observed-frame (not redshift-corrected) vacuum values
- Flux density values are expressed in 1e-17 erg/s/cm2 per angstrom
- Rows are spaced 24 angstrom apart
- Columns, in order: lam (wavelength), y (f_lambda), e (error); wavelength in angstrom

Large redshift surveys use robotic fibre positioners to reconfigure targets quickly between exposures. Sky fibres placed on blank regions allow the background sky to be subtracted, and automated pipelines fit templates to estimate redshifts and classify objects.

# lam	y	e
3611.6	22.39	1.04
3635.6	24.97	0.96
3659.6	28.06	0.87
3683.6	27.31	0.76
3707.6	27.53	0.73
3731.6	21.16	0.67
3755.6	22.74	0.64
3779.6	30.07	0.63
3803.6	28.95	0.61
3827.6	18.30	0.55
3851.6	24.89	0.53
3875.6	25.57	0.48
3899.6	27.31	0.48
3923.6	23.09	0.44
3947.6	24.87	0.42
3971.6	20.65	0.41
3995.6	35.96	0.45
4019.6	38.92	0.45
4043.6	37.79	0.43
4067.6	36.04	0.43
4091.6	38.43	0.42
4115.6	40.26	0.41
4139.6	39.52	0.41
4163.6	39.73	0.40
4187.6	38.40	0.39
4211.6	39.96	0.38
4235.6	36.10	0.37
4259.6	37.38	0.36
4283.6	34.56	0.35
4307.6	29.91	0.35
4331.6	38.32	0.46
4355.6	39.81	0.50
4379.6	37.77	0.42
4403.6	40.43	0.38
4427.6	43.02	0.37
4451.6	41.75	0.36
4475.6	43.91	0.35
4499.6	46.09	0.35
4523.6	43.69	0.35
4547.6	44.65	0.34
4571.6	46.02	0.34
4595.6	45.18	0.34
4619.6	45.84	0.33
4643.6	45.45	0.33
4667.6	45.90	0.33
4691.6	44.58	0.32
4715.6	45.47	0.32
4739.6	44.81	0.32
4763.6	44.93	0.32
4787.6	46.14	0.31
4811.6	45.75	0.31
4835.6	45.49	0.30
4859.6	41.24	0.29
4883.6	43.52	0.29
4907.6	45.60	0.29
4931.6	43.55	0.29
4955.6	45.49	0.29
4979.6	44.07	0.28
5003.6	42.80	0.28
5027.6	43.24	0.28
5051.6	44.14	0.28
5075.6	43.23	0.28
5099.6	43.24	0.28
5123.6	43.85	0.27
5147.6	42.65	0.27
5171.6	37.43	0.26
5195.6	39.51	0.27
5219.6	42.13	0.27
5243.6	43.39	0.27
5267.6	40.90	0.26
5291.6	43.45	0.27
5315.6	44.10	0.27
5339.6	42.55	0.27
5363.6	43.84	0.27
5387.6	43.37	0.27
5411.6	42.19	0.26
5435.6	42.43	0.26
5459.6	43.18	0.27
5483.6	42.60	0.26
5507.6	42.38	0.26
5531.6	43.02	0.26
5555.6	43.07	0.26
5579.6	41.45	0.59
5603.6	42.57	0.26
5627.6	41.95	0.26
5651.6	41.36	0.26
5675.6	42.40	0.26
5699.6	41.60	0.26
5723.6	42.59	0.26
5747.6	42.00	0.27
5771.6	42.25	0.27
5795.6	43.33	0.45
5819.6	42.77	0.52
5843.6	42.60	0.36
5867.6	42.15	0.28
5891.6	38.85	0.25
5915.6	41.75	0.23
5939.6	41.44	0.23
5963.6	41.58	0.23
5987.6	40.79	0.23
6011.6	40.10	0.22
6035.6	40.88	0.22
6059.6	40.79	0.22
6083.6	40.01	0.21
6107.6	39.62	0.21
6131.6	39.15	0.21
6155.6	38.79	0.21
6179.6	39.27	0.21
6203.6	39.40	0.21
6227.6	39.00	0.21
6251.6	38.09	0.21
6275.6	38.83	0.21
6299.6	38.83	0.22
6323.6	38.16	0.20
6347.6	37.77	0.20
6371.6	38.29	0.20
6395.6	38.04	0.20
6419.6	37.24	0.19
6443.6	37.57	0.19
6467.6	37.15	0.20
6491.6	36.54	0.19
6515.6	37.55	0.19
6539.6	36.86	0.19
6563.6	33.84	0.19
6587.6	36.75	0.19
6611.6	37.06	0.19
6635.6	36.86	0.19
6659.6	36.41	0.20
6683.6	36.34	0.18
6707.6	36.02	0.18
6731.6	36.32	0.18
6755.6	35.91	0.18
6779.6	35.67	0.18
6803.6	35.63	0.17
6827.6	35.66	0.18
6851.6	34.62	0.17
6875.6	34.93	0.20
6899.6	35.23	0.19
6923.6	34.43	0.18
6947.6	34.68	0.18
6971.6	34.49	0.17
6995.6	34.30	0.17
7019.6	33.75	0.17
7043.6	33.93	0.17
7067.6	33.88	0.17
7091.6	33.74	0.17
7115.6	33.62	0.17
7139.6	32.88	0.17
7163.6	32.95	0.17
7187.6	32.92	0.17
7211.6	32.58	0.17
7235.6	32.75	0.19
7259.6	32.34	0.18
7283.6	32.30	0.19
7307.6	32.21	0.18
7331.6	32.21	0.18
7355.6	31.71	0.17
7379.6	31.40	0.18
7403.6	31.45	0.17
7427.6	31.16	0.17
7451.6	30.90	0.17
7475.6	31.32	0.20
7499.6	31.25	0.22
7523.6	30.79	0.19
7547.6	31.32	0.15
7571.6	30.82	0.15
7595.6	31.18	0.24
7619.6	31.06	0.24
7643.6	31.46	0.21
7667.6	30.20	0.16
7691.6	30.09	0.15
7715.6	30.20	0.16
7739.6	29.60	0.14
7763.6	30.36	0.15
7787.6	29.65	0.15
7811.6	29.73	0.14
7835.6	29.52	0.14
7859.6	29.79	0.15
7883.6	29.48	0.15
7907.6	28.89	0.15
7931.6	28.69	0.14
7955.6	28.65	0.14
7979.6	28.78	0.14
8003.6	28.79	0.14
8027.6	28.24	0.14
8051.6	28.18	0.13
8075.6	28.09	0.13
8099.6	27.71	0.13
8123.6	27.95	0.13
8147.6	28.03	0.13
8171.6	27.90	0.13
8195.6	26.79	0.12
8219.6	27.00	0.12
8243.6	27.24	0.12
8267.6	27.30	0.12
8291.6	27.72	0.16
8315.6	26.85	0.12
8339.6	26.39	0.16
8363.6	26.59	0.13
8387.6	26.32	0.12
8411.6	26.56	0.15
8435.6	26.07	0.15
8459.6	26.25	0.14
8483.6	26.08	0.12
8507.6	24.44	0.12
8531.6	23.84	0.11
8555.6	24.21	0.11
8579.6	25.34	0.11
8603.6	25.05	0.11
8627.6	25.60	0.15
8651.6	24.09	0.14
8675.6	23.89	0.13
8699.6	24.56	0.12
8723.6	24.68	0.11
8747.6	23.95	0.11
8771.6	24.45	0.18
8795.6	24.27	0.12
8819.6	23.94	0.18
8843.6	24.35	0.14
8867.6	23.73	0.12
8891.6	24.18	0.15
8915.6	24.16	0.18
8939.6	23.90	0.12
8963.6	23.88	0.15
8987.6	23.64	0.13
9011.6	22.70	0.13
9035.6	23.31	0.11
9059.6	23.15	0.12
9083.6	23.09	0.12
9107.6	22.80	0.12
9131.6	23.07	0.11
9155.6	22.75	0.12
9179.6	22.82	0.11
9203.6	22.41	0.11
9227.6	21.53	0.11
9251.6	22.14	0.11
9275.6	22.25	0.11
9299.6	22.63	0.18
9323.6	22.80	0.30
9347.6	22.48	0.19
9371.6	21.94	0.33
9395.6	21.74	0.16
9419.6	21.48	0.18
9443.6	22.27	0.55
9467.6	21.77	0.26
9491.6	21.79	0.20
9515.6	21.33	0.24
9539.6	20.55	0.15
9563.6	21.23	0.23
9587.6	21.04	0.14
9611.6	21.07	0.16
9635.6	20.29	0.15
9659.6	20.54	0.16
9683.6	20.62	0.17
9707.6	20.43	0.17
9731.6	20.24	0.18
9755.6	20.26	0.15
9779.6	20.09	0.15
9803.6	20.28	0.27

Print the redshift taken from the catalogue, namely 0.000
